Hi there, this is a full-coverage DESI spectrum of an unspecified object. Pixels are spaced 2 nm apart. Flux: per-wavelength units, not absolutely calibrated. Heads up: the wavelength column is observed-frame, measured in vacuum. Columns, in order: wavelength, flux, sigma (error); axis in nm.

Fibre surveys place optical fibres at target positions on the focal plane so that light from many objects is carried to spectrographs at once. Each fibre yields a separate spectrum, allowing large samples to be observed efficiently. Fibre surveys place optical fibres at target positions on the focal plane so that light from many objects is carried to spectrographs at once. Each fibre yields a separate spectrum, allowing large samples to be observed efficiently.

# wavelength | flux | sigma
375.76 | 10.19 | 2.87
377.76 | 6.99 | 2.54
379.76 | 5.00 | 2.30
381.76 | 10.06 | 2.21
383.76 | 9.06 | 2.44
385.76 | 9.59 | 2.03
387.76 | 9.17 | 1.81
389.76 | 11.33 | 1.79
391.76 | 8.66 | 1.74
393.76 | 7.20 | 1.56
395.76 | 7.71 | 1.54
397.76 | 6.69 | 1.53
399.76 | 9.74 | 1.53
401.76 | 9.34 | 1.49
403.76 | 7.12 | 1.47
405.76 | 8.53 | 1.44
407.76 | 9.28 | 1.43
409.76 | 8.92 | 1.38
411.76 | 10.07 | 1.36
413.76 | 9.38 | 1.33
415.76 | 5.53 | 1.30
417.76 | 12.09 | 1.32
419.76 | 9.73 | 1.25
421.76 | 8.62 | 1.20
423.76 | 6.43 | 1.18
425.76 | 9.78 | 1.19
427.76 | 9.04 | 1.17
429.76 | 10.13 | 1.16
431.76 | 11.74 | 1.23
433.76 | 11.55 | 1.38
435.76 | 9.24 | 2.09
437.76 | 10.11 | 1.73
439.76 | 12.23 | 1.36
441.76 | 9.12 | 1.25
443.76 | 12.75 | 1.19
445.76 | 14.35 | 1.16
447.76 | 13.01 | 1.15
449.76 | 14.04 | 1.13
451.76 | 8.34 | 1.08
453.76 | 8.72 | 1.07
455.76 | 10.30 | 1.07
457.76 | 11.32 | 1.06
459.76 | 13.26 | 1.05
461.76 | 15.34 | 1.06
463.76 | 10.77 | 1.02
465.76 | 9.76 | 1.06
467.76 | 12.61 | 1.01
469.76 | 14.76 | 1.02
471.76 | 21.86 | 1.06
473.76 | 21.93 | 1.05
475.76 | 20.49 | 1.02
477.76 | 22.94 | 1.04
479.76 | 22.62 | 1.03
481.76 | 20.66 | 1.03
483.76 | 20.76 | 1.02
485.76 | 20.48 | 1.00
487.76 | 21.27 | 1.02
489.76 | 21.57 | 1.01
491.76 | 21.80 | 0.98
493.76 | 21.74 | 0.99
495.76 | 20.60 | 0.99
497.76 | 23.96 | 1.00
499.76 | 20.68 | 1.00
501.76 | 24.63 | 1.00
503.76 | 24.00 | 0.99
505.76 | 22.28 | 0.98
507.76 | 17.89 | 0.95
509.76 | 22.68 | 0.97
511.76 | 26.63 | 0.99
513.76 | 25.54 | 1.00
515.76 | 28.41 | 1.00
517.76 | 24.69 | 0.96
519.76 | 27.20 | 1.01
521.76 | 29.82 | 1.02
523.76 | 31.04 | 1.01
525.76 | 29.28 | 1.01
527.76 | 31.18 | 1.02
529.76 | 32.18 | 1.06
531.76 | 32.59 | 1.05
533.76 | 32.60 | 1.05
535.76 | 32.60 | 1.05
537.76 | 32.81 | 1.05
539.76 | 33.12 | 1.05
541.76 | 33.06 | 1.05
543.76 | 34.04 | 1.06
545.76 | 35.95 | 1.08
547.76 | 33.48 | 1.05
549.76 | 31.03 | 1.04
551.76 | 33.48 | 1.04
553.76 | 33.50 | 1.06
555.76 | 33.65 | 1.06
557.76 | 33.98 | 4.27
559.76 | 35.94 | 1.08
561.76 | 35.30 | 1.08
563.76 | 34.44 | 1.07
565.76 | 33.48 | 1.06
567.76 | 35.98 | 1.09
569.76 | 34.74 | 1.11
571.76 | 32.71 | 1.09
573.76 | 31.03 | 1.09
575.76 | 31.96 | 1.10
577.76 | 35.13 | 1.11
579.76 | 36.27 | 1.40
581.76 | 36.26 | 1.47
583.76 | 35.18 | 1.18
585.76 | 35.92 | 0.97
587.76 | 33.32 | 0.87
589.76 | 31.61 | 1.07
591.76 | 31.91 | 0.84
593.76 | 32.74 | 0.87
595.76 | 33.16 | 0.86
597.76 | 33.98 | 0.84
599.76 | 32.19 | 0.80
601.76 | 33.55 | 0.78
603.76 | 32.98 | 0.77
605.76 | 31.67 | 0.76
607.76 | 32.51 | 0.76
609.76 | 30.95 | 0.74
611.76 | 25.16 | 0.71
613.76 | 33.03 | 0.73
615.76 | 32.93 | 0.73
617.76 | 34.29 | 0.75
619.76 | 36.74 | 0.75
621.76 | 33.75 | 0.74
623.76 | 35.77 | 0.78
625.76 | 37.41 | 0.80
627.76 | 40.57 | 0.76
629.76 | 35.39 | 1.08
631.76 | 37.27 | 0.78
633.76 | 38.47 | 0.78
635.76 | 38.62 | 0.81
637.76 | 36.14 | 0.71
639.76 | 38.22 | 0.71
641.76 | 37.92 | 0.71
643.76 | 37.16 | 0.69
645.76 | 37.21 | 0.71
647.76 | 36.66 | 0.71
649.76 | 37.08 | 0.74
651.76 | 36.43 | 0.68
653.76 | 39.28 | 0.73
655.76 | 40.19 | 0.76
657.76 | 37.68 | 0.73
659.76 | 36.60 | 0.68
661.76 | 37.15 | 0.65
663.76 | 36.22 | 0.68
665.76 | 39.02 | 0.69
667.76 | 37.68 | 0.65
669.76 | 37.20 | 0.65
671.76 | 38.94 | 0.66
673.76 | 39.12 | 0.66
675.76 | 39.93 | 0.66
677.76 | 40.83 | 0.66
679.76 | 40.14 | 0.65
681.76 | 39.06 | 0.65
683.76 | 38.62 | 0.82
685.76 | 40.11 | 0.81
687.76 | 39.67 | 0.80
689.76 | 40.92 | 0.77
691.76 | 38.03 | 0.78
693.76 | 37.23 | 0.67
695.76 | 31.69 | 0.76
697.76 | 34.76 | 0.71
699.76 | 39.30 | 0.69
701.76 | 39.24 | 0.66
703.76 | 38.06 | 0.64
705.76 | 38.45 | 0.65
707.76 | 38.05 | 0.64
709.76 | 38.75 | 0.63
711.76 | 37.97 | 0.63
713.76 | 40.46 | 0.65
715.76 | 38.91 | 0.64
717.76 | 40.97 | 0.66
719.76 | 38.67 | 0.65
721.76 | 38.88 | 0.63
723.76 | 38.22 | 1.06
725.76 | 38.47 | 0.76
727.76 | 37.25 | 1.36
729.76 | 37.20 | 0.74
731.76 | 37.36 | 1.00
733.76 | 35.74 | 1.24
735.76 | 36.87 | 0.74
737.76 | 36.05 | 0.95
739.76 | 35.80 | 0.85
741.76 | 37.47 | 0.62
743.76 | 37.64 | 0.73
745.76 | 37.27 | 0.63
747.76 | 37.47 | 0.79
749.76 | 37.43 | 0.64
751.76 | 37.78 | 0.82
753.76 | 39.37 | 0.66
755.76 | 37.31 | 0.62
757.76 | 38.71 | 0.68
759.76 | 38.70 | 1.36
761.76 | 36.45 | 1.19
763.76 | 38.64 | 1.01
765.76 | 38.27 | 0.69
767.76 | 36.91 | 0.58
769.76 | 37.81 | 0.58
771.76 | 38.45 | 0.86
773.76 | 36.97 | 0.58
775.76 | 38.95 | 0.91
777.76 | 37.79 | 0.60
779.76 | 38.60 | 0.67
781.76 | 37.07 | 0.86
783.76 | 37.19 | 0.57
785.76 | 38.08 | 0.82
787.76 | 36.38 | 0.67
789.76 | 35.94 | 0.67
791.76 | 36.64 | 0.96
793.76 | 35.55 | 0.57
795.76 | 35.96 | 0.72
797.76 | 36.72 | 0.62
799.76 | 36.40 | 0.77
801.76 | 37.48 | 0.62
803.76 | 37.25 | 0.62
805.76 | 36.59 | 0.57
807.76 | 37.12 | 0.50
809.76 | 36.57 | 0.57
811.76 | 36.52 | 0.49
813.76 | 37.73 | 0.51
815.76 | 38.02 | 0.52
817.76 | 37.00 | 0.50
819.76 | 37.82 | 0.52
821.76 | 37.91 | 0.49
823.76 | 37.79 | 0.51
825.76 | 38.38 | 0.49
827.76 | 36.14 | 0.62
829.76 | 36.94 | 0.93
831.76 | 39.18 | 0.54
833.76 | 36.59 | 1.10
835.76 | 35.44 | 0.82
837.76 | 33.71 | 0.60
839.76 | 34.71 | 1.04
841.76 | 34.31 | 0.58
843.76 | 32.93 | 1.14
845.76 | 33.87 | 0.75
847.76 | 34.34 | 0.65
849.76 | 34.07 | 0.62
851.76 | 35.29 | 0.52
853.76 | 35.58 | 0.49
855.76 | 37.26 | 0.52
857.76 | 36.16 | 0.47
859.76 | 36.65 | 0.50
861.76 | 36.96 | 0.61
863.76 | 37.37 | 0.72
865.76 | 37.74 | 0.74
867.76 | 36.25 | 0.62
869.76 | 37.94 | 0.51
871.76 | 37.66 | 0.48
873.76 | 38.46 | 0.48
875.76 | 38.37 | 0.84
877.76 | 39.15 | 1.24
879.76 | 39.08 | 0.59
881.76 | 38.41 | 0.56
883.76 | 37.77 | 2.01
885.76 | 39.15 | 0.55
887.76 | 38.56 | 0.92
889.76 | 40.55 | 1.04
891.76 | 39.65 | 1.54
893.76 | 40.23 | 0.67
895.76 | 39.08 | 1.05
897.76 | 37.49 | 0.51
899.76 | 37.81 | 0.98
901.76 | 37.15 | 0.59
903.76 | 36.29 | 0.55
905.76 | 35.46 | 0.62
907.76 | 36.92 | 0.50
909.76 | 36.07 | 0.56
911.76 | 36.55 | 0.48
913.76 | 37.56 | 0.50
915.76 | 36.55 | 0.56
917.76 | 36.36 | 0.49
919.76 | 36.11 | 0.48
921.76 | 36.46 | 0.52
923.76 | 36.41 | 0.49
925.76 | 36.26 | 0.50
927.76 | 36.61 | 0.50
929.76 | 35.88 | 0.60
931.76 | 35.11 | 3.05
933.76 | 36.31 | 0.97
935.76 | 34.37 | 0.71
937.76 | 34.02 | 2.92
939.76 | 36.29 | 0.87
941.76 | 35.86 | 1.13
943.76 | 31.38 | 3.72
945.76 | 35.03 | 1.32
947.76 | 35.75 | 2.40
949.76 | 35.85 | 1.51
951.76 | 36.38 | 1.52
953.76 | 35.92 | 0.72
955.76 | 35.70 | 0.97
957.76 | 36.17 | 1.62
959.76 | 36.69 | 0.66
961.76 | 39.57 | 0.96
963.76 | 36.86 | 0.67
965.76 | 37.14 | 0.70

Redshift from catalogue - 0.18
